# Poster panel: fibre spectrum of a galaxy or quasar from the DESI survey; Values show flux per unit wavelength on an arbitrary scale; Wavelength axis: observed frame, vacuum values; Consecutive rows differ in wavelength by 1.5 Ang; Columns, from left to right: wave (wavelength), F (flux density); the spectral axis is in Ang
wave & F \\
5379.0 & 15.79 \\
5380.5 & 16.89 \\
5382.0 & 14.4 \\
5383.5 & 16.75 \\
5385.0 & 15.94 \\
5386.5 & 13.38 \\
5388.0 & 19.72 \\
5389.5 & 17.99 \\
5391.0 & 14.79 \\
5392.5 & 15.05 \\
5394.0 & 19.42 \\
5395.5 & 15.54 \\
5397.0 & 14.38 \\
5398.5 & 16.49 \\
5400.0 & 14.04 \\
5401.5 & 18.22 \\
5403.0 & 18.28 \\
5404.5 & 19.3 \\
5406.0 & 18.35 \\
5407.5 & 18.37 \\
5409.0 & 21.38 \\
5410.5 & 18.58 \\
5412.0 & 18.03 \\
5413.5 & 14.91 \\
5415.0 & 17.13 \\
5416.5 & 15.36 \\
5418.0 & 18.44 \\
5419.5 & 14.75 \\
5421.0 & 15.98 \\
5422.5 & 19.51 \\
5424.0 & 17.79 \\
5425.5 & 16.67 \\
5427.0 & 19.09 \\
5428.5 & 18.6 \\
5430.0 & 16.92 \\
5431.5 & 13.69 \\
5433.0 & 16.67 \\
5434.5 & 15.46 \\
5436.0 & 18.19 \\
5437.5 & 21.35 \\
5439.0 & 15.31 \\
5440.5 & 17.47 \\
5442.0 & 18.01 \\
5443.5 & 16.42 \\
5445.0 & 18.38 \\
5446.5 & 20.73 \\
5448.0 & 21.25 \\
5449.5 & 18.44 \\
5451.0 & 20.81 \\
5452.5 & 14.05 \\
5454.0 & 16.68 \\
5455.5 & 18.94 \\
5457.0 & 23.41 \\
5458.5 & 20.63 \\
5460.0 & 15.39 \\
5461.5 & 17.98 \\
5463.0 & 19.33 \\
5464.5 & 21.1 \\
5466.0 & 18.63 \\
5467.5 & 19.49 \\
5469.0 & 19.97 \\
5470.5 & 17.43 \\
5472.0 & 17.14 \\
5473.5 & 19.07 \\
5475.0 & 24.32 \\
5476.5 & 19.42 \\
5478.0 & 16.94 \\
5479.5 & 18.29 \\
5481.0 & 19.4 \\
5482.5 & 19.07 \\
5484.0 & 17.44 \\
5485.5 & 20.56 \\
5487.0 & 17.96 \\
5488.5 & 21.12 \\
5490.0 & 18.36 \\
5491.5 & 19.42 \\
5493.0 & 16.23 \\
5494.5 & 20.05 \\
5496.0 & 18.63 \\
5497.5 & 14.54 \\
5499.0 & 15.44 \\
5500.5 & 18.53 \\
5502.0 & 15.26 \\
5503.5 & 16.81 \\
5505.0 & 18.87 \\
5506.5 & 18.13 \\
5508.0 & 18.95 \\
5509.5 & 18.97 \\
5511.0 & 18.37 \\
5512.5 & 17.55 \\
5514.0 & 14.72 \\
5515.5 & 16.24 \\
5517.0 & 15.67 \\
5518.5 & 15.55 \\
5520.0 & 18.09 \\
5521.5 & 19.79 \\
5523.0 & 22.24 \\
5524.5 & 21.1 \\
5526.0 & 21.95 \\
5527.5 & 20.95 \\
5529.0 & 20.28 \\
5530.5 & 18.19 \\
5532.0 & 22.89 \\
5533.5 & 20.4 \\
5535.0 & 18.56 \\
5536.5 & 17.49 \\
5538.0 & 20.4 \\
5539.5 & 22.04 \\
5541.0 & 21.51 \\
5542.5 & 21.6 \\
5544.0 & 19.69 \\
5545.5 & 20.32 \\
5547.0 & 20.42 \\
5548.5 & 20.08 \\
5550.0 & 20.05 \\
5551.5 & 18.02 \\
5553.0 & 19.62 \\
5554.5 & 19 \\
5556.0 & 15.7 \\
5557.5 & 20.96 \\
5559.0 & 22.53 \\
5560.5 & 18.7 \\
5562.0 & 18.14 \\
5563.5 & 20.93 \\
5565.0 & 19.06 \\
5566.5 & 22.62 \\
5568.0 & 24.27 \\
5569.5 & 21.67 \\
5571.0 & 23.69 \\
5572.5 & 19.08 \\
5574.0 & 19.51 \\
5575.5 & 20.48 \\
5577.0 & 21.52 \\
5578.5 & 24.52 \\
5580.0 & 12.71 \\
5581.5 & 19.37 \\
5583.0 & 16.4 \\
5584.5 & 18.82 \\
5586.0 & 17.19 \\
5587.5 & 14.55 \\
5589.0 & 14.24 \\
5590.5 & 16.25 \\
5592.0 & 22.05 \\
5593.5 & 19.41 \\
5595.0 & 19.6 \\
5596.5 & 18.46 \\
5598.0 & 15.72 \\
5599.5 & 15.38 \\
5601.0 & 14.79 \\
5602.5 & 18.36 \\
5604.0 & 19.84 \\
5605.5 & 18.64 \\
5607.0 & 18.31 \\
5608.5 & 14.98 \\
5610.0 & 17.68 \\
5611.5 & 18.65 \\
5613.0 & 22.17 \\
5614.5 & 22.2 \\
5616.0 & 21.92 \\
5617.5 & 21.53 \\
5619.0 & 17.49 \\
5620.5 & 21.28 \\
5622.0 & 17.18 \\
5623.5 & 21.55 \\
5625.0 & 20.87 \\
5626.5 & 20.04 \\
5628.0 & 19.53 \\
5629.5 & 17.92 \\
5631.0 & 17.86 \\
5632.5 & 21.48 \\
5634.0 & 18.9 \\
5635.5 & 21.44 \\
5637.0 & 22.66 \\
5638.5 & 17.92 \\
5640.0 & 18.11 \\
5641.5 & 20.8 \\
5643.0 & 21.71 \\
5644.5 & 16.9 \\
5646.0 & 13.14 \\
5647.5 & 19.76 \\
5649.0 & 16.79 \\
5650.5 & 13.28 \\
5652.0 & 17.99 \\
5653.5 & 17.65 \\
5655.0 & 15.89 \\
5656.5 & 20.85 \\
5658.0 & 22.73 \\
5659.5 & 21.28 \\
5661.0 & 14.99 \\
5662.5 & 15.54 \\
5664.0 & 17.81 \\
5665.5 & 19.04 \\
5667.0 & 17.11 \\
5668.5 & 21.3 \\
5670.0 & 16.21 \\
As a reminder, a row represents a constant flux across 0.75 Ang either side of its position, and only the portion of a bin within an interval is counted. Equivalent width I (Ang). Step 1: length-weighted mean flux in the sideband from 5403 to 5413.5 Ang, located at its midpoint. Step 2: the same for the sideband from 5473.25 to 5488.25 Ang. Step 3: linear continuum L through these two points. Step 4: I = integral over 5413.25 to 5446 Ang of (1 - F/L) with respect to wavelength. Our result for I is 2.9 Ang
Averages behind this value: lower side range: 18.7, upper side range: 19.3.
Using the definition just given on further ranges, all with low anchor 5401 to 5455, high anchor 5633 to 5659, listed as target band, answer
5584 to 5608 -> 1.17 Ang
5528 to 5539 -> -0.99 Ang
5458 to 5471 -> -0.71 Ang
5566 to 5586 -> -2.00 Ang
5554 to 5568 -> -1.29 Ang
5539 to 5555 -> -1.71 Ang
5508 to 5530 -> -0.67 Ang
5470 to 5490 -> -1.25 Ang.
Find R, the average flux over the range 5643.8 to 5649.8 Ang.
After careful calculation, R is 16.6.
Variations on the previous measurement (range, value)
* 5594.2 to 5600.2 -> 17.3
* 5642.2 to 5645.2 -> 19.4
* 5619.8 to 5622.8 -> 19.2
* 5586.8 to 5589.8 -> 14.4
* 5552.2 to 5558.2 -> 18.8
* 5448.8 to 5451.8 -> 19.6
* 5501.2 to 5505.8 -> 17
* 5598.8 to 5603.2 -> 16.2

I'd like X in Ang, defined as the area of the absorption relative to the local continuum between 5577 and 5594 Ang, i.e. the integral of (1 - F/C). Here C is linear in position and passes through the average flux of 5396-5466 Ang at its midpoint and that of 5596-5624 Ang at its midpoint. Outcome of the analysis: 0.6 Ang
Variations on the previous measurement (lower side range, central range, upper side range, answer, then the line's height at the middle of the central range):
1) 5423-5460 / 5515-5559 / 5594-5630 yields -2.7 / 18.6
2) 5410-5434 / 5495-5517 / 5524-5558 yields 2.2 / 19.1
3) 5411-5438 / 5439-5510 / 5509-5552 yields -1.4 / 18.2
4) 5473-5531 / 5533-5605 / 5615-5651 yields -1.5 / 18.9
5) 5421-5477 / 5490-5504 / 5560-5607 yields 1.0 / 18.6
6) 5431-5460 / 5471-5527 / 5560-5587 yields 1.5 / 18.9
